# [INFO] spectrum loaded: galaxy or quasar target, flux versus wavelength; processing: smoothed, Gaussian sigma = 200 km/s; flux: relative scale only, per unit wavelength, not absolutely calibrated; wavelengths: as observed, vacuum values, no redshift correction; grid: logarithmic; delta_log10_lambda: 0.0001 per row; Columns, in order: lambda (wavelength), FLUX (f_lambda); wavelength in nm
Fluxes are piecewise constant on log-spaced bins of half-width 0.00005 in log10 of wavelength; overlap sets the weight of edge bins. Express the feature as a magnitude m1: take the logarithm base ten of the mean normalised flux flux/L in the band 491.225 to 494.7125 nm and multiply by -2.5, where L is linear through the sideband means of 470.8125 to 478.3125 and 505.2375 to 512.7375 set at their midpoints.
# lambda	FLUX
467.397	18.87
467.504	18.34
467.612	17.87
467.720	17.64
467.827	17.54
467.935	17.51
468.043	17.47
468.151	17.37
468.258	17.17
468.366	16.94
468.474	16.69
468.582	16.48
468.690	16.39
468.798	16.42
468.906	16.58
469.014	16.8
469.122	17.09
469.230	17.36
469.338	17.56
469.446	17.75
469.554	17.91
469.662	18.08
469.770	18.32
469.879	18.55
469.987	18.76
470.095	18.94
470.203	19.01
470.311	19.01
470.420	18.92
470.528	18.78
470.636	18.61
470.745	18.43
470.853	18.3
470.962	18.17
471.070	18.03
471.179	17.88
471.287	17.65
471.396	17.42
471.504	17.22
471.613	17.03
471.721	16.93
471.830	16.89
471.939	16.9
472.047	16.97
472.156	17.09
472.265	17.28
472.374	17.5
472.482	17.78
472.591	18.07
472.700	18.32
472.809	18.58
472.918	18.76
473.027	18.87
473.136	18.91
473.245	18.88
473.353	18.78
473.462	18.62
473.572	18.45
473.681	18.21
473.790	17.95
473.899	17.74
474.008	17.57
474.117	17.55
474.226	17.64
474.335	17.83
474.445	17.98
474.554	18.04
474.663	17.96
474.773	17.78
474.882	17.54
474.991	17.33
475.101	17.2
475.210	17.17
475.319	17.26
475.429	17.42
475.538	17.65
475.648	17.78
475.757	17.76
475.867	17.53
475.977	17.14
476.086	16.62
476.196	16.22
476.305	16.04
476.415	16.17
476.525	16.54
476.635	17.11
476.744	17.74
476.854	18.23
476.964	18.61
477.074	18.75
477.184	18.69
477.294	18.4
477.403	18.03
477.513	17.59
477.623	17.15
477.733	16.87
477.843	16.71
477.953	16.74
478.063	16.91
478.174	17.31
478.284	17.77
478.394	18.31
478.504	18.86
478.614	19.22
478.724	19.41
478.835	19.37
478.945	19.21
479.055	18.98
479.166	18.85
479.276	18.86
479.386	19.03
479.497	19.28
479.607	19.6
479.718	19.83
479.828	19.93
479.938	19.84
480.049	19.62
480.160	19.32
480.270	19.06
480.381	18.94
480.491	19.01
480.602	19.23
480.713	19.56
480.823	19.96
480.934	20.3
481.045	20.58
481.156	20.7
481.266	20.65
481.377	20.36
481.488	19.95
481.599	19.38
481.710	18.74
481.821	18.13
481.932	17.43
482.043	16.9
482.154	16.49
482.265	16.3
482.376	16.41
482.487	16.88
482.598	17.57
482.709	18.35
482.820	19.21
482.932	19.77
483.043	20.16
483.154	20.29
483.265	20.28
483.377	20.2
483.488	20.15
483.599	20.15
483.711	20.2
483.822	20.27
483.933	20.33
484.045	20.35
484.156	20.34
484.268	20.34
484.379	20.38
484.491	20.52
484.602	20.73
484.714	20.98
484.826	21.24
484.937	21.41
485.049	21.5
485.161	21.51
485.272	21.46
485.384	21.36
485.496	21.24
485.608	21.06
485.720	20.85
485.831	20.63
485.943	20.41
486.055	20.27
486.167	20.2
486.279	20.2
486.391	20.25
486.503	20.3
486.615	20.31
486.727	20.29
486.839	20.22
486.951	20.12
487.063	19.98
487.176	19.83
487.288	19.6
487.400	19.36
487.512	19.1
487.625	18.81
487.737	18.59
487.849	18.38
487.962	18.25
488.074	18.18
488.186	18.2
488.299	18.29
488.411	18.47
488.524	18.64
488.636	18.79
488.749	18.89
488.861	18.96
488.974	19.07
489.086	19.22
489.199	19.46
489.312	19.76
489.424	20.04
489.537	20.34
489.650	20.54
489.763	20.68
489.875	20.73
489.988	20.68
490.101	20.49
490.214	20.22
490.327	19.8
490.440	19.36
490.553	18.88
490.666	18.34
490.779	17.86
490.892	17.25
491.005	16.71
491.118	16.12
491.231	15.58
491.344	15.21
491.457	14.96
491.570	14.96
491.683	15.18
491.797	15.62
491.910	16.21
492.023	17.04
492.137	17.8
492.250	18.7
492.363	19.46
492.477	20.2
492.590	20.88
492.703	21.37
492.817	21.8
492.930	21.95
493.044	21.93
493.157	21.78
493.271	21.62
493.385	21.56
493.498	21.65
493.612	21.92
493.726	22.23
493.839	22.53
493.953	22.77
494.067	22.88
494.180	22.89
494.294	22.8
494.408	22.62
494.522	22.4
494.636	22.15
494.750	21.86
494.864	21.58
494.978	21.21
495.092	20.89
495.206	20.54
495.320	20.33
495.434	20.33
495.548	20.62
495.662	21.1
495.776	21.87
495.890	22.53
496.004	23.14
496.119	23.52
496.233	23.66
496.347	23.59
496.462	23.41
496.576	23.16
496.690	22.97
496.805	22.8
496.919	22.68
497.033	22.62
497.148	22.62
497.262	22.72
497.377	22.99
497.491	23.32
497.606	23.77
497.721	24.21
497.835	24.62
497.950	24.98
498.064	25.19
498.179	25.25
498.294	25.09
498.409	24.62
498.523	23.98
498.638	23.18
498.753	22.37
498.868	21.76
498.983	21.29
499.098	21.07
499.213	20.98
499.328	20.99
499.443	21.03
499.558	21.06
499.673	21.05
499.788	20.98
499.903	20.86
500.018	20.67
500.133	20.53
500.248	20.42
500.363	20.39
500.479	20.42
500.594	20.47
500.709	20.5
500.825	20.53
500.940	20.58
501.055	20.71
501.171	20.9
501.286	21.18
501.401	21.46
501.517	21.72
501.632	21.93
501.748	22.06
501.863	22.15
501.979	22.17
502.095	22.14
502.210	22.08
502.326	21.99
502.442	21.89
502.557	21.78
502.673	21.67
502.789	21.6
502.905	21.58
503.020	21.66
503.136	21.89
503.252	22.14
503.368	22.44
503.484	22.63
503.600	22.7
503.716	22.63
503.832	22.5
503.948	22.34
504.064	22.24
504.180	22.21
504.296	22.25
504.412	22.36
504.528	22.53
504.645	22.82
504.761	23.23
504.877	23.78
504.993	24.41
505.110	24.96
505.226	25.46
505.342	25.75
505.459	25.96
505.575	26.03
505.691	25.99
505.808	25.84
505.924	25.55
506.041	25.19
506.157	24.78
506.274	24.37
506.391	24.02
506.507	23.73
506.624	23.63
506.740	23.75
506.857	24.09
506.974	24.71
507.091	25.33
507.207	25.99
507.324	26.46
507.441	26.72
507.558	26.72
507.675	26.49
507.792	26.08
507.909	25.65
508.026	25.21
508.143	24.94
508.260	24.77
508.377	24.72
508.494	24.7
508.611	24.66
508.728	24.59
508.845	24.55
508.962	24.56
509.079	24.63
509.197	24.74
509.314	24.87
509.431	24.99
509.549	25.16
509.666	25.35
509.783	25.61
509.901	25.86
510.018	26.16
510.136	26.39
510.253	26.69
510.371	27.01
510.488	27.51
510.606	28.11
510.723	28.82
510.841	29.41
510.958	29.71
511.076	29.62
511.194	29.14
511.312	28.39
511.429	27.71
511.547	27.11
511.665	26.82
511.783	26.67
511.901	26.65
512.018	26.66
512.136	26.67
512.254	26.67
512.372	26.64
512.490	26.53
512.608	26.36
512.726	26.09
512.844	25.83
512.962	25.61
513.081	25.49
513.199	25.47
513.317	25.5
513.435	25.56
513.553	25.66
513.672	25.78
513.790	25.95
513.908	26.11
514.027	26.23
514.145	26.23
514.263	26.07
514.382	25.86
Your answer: 0.11 mag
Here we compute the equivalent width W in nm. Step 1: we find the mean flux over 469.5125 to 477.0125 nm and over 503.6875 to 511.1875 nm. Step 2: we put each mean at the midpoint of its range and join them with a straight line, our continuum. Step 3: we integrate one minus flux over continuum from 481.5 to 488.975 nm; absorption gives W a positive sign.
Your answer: 0.30 nm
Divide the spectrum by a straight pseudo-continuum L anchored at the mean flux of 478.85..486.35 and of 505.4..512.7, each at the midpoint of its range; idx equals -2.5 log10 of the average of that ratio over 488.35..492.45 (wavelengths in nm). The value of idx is 0.18 mag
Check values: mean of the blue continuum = 19.7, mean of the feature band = 18.3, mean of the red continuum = 26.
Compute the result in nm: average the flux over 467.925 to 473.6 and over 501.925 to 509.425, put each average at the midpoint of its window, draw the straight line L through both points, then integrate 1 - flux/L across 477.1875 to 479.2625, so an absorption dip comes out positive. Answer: 0.11 nm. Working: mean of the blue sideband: 17.8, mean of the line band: 18.1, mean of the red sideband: 24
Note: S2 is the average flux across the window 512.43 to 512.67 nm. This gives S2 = 26.4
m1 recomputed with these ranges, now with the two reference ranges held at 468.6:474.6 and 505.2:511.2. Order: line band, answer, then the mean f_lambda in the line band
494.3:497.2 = 0.04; 22.2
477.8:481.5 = 0.03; 19.2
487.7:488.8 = 0.16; 18.5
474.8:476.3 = 0.09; 17.3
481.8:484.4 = 0.07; 19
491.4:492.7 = 0.26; 17.5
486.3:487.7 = 0.07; 19.8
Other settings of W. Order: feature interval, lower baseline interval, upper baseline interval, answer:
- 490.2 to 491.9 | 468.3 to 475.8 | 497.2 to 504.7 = 0.30 nm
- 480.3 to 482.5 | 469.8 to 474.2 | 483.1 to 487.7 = 0.10 nm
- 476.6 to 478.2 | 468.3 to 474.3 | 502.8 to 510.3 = 0.11 nm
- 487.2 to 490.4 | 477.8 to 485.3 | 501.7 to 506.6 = 0.19 nm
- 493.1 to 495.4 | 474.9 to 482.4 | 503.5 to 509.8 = -0.01 nm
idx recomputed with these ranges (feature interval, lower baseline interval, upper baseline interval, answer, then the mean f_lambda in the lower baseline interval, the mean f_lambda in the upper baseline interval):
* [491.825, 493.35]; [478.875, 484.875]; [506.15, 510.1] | 0.091 mag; 19.4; 25.1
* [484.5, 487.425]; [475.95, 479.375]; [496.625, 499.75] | -0.038 mag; 17.8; 22.9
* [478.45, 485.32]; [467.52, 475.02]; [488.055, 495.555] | -0.042 mag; 17.8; 19.7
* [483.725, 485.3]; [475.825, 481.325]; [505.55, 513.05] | -0.045 mag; 18.5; 26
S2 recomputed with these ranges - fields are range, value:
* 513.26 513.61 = 25.6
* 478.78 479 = 19.3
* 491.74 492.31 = 17.1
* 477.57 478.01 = 16.9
